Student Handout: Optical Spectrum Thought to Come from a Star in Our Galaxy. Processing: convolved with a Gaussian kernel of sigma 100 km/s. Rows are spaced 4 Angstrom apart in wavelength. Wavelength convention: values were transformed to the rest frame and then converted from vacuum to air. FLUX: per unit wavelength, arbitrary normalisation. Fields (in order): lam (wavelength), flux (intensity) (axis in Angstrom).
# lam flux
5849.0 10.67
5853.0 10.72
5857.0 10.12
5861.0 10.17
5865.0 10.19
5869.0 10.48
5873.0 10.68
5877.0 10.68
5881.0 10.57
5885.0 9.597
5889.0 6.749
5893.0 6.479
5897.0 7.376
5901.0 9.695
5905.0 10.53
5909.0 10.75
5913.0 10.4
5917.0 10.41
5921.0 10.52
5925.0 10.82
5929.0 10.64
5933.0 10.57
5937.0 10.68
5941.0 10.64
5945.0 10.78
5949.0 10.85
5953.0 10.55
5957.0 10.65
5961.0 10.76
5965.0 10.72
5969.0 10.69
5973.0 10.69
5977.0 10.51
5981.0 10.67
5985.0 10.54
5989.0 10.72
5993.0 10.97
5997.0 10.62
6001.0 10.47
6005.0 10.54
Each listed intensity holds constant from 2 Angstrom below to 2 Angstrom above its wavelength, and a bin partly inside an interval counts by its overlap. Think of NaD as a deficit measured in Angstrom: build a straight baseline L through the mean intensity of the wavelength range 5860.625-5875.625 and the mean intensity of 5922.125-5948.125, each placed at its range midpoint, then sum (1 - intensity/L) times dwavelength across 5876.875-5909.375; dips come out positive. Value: 4.7 Angstrom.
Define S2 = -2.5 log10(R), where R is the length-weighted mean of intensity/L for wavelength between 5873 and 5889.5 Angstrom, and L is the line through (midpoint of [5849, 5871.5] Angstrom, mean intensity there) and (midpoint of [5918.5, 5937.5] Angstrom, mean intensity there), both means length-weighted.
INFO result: 0.07 mag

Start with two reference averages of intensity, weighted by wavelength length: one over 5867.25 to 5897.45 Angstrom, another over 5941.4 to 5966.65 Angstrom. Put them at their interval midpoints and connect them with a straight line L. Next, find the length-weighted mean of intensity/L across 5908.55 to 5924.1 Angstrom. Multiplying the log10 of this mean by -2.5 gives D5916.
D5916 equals -0.07 mag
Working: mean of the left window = 9.15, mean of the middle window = 10.5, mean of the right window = 10.7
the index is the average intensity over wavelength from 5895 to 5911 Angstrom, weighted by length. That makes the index 9.59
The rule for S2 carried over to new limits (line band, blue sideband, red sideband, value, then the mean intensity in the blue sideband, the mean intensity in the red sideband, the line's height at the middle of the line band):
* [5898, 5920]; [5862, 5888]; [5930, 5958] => 0.023 mag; 10.2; 10.7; 10.4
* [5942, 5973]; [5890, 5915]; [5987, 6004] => -0.070 mag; 9.11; 10.7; 10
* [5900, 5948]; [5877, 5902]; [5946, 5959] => -0.092 mag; 8.54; 10.7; 9.72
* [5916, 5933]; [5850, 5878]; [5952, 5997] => -0.004 mag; 10.4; 10.7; 10.6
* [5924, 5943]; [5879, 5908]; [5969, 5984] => -0.106 mag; 8.78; 10.6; 9.67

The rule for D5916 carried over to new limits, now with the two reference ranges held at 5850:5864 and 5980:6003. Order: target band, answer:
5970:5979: 0.001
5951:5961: -0.005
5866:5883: -0.019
